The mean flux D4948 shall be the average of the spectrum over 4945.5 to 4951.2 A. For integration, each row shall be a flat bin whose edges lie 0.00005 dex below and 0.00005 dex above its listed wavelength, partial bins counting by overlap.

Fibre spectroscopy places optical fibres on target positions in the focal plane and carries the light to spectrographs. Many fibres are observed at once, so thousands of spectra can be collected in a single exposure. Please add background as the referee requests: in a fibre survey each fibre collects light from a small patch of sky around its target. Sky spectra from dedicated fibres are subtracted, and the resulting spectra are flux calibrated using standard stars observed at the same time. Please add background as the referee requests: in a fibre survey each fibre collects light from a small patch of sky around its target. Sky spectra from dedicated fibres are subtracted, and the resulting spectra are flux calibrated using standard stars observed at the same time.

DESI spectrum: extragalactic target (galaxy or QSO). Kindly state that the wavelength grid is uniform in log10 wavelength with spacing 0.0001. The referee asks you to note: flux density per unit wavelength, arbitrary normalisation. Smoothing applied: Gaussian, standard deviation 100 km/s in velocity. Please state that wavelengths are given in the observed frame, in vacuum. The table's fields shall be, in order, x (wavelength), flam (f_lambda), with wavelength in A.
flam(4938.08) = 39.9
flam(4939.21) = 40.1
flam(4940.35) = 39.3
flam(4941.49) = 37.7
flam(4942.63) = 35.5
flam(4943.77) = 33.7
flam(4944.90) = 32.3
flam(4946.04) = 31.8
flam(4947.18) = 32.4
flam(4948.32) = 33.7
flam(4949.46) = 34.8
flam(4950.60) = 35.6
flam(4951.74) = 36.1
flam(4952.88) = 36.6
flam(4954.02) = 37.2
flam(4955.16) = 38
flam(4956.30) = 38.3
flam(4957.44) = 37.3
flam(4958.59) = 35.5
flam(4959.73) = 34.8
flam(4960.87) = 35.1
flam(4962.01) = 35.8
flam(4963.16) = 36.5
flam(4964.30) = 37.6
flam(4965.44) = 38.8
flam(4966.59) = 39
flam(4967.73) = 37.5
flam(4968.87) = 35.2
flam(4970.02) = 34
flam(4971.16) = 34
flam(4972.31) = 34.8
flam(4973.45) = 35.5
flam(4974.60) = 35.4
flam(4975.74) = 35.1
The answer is 33.7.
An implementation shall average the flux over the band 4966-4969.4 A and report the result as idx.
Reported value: 37.3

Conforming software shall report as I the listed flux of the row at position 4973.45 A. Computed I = 35.5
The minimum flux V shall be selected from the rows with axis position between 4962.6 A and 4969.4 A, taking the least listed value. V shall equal 35.2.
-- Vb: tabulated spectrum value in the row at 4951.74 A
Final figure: 36.1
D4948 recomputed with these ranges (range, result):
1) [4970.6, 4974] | 34.8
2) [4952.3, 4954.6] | 36.9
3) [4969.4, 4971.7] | 34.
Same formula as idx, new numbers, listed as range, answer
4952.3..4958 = 37.5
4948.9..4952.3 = 35.5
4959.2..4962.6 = 35.2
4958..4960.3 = 35.1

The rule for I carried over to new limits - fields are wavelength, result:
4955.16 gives 38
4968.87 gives 35.2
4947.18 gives 32.4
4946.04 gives 31.8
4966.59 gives 39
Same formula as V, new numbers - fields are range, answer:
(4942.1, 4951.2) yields 31.8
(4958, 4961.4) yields 34.8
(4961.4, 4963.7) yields 35.8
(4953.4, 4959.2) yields 35.5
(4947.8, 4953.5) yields 33.7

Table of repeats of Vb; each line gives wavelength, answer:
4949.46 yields 34.8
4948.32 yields 33.7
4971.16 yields 34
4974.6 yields 35.4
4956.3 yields 38.3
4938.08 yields 39.9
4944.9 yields 32.3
